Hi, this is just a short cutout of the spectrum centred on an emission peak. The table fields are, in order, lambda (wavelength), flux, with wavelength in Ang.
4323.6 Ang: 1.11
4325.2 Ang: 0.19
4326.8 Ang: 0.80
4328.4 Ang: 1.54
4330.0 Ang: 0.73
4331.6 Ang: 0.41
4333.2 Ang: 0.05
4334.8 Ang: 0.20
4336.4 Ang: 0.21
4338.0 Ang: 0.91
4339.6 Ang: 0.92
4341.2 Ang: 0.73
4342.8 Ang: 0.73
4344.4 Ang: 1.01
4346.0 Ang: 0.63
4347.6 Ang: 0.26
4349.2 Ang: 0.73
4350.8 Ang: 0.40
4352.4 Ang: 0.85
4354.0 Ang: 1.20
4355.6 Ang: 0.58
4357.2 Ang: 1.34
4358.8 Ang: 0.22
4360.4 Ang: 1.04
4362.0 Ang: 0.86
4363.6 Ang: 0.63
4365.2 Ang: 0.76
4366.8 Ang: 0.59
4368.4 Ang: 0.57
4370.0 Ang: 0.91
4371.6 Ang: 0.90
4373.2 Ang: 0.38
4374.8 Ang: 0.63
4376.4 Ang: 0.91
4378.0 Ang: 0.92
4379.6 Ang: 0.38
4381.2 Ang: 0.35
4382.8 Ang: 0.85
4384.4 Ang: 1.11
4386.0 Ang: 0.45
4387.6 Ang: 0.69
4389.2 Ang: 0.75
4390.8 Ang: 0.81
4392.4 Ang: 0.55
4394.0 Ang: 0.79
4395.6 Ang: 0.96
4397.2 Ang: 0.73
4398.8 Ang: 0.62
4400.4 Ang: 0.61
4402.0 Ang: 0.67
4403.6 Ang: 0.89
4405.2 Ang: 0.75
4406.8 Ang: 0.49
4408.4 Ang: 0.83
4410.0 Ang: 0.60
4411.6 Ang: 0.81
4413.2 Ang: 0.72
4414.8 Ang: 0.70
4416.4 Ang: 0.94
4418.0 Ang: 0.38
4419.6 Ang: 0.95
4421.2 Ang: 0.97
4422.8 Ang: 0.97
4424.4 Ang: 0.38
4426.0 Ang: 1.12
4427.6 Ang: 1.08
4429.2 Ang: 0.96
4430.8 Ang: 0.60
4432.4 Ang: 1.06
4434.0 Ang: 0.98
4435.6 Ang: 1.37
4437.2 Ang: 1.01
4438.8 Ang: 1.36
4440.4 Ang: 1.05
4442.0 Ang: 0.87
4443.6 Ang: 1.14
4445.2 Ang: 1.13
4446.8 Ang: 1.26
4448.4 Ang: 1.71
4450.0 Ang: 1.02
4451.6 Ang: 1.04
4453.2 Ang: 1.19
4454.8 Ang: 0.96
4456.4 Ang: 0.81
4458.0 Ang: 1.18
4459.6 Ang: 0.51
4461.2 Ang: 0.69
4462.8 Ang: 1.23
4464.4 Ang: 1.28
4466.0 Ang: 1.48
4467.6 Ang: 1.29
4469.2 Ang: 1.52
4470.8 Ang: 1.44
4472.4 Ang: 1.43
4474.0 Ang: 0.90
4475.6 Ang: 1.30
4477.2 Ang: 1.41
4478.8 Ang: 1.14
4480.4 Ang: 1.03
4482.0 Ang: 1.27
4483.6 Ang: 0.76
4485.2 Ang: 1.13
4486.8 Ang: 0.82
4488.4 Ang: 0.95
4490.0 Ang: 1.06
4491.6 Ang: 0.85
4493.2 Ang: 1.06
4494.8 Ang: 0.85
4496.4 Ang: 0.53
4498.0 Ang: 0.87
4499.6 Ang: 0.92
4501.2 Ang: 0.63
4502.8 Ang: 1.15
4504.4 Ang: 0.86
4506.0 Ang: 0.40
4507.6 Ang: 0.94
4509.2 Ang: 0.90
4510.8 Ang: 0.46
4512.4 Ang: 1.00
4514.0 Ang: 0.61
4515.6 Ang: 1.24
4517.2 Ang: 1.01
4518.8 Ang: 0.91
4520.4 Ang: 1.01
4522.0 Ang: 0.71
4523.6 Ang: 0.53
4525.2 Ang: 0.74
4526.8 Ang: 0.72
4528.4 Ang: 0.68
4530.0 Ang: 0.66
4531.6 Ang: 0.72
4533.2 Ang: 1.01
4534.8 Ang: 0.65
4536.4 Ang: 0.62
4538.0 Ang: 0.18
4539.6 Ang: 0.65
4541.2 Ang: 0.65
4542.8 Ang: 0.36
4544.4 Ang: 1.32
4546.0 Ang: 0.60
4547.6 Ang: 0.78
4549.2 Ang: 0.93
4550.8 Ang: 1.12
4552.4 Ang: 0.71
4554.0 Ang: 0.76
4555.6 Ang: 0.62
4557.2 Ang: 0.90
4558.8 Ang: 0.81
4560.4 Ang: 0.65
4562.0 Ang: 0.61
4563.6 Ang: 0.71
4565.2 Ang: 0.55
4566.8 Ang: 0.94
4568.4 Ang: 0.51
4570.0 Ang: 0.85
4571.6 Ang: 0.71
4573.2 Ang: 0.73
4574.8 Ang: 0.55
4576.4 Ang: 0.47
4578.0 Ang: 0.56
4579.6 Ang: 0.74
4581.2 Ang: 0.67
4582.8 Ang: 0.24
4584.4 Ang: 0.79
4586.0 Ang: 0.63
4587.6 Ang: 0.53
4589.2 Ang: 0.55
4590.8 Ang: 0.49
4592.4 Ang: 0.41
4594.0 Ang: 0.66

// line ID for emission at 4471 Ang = C IV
